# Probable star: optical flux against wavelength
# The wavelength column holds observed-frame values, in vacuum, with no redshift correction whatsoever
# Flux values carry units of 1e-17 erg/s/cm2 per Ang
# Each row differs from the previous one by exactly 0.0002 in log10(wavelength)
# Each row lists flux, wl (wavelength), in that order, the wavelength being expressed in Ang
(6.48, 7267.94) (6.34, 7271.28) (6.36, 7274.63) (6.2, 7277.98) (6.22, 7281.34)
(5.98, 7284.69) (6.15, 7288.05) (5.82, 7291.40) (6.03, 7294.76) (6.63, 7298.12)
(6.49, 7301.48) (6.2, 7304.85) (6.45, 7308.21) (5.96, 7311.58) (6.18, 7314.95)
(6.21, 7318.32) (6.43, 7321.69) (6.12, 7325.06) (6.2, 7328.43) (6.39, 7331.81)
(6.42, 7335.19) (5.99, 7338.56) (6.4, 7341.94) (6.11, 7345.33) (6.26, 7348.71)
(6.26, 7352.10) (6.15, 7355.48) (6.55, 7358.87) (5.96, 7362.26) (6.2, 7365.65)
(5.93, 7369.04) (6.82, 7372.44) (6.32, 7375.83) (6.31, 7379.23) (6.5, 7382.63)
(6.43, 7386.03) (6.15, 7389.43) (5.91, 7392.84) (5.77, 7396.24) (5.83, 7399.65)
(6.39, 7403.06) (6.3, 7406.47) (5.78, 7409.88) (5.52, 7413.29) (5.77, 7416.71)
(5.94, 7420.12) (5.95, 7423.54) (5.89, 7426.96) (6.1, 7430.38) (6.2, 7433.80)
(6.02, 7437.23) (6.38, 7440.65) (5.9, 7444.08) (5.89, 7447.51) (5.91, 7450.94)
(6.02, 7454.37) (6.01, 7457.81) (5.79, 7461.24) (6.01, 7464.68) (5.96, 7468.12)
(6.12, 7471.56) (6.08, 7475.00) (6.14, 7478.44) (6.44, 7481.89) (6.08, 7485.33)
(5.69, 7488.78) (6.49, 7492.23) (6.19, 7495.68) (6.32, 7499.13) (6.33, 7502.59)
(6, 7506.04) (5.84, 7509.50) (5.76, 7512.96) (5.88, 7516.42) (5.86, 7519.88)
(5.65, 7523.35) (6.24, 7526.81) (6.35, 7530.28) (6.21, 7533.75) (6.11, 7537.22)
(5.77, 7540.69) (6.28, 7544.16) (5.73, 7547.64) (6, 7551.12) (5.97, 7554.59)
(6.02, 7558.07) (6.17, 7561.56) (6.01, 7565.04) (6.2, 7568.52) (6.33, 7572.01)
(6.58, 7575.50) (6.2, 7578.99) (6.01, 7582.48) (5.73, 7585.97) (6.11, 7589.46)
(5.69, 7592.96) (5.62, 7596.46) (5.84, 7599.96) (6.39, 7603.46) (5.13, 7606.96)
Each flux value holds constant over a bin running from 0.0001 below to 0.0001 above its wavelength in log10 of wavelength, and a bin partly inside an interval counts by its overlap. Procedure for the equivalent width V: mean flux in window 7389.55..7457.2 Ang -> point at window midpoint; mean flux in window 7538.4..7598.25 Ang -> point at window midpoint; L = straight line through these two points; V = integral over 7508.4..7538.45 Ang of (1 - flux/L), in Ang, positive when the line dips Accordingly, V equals 0.10 Ang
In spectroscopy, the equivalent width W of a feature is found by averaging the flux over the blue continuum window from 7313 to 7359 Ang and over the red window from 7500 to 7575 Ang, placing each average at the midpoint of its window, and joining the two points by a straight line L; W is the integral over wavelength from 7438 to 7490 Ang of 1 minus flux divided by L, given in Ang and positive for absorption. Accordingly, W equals 0.76 Ang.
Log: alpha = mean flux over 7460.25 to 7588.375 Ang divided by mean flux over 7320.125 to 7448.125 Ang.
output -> 1.0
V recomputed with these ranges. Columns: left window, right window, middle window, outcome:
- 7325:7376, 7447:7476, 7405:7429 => 0.8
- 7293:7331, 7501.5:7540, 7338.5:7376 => -0.3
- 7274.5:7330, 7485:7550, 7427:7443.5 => -0.1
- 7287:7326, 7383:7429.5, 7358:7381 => -0.8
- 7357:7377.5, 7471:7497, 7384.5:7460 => 2.8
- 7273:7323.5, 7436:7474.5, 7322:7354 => -0.4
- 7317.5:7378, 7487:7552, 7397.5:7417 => 0.8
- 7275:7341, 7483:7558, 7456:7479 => 0.3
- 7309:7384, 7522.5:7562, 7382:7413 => 0.6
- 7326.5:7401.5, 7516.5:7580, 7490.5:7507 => -0.4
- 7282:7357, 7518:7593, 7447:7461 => 0.4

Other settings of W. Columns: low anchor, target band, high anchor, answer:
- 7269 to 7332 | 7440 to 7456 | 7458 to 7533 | 0.27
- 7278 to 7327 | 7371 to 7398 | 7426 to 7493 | -0.64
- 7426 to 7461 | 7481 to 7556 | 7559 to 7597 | 0.01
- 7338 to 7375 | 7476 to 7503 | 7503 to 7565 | -0.62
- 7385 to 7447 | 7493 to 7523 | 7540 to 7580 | 0.26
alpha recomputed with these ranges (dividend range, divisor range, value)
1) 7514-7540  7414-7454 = 1.01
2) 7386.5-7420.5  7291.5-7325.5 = 0.95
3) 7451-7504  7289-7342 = 0.98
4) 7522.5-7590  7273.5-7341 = 0.98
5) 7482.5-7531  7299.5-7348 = 0.97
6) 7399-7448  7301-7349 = 0.96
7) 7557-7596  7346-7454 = 1.00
